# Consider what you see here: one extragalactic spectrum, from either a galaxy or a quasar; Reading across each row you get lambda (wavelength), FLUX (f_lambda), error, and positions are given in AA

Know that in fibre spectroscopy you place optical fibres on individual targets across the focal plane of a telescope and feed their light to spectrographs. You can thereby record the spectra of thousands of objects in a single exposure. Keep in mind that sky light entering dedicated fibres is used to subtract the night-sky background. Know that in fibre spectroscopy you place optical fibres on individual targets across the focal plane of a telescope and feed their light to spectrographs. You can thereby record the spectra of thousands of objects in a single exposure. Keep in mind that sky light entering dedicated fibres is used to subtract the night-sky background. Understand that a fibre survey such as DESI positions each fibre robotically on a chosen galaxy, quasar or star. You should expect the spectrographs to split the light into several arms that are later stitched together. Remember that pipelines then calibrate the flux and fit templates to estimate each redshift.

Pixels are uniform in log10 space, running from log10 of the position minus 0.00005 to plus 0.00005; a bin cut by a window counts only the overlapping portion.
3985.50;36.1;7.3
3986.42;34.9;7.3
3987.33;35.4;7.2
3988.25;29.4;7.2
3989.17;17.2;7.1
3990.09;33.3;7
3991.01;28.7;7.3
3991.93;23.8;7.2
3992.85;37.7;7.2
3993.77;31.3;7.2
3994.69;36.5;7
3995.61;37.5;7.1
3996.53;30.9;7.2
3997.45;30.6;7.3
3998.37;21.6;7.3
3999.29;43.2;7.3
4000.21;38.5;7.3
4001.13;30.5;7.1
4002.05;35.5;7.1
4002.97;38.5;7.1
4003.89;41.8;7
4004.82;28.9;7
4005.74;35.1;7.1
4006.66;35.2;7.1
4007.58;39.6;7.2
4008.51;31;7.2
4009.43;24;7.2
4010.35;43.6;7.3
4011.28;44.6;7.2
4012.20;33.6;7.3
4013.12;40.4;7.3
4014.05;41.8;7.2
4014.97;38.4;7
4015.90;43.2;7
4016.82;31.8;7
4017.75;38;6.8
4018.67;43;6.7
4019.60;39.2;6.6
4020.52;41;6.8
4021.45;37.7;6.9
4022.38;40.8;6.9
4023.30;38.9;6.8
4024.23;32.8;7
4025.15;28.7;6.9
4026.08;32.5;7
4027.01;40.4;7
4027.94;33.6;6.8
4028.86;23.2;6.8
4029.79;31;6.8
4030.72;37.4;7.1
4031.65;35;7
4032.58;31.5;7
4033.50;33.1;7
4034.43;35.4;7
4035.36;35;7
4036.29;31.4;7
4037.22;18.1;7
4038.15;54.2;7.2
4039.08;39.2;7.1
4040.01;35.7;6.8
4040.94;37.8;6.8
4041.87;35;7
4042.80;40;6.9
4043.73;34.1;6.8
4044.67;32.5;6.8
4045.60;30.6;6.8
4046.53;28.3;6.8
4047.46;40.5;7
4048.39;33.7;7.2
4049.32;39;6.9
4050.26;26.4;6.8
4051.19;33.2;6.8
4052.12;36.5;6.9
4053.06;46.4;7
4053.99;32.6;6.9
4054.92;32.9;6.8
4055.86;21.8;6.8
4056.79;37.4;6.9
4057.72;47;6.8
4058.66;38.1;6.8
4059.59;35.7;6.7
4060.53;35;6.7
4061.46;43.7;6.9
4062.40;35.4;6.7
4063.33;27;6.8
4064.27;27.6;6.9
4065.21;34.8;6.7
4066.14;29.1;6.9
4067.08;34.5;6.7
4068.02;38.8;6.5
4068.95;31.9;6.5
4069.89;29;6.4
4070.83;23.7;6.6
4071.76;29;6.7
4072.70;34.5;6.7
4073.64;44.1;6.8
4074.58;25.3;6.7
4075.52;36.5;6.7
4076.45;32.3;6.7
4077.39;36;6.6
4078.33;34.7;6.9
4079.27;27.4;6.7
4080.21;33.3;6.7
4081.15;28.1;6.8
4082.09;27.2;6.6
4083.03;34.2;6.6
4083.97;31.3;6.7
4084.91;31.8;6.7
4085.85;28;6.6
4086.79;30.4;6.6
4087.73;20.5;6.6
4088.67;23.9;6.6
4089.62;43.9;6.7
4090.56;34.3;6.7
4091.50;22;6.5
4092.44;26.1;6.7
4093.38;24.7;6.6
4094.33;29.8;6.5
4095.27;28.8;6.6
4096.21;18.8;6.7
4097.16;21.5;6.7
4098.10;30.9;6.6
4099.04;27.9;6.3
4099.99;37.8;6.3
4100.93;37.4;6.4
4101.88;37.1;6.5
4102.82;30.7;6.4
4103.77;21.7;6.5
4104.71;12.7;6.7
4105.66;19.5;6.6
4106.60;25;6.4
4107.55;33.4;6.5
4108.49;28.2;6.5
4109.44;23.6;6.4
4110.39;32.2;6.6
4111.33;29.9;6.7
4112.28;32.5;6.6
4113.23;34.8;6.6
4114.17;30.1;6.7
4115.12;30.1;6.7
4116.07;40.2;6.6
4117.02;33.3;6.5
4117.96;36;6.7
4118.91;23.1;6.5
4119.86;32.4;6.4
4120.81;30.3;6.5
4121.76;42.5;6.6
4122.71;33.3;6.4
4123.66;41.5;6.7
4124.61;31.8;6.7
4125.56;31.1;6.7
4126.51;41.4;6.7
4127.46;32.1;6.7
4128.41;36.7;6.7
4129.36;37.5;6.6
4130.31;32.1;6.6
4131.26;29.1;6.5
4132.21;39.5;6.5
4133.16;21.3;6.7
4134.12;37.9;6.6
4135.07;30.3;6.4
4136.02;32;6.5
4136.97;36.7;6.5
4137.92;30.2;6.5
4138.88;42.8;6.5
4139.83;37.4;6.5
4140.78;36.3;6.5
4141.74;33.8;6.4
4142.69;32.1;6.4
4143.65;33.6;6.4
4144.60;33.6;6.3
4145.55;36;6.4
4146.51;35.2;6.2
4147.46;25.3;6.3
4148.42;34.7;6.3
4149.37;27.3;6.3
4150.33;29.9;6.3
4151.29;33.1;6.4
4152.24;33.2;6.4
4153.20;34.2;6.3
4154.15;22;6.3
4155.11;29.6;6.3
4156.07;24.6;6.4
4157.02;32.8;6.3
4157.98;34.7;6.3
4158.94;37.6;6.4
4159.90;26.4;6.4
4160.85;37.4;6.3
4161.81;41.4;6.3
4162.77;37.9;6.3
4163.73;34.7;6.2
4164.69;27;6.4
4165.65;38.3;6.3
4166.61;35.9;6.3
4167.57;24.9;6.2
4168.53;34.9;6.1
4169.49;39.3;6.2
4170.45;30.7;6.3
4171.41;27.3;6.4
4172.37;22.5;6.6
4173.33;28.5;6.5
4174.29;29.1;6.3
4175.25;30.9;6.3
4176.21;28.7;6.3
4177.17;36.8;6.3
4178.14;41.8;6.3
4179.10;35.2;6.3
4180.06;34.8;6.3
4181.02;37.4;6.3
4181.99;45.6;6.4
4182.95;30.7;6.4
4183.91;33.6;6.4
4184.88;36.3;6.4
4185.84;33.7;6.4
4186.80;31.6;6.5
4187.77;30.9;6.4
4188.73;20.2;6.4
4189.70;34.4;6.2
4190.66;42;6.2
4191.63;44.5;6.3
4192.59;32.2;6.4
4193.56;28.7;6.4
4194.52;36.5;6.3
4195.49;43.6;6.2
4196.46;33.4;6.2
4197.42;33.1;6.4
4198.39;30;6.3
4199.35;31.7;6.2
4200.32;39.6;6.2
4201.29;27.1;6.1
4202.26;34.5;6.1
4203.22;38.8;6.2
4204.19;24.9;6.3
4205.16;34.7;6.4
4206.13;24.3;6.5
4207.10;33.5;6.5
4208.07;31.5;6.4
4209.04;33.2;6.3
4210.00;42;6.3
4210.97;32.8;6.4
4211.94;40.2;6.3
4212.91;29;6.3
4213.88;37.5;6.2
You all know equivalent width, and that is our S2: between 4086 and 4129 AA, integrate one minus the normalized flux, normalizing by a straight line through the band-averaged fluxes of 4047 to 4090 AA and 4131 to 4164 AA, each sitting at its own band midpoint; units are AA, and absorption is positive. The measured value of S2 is 3.5 AA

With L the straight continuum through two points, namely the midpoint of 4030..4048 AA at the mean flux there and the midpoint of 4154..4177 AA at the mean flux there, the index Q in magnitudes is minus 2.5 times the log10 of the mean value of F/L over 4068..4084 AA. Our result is 0.069 mag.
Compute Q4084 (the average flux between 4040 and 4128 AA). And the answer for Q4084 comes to 32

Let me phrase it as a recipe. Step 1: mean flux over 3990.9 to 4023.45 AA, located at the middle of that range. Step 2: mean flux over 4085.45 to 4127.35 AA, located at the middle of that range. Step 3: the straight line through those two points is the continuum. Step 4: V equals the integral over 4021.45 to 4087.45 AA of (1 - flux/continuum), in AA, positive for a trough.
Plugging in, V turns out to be -0.95 AA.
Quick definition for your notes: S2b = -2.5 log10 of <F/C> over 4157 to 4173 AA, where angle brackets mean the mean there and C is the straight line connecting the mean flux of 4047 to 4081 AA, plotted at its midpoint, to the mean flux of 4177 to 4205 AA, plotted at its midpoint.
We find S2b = 0.043 mag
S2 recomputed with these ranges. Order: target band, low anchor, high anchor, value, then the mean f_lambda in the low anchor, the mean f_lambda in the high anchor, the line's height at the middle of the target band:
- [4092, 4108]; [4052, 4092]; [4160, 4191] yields 2.7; 32.7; 33.5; 32.9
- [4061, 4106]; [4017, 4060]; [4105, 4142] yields 5.0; 35.3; 32.8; 34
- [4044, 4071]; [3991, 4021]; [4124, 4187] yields 0.7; 35.8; 33.3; 34.9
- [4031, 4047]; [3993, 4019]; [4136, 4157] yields 0.3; 36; 32.5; 35.2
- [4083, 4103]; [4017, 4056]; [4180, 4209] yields 2.9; 35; 33.8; 34.6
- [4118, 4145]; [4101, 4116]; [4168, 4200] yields -3.4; 28.7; 33.7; 30.2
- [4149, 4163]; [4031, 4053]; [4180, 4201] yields 1.1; 34.9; 34.7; 34.7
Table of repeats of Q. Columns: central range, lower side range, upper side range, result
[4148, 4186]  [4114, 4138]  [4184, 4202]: 0.03 mag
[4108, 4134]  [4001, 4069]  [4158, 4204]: 0.05 mag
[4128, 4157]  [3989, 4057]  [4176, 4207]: 0.06 mag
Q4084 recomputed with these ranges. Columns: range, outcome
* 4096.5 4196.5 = 32.6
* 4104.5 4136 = 31.8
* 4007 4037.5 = 35.5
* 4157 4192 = 33.8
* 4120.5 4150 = 34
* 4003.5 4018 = 36.9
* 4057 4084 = 33.4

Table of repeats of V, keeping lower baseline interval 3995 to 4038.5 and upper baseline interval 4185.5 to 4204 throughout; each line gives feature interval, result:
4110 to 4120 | 0.69 AA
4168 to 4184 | 0.32 AA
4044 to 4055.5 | 0.31 AA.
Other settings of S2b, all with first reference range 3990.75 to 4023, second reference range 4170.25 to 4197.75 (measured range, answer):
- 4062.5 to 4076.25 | 0.10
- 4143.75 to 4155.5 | 0.09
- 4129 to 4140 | 0.02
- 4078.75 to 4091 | 0.15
